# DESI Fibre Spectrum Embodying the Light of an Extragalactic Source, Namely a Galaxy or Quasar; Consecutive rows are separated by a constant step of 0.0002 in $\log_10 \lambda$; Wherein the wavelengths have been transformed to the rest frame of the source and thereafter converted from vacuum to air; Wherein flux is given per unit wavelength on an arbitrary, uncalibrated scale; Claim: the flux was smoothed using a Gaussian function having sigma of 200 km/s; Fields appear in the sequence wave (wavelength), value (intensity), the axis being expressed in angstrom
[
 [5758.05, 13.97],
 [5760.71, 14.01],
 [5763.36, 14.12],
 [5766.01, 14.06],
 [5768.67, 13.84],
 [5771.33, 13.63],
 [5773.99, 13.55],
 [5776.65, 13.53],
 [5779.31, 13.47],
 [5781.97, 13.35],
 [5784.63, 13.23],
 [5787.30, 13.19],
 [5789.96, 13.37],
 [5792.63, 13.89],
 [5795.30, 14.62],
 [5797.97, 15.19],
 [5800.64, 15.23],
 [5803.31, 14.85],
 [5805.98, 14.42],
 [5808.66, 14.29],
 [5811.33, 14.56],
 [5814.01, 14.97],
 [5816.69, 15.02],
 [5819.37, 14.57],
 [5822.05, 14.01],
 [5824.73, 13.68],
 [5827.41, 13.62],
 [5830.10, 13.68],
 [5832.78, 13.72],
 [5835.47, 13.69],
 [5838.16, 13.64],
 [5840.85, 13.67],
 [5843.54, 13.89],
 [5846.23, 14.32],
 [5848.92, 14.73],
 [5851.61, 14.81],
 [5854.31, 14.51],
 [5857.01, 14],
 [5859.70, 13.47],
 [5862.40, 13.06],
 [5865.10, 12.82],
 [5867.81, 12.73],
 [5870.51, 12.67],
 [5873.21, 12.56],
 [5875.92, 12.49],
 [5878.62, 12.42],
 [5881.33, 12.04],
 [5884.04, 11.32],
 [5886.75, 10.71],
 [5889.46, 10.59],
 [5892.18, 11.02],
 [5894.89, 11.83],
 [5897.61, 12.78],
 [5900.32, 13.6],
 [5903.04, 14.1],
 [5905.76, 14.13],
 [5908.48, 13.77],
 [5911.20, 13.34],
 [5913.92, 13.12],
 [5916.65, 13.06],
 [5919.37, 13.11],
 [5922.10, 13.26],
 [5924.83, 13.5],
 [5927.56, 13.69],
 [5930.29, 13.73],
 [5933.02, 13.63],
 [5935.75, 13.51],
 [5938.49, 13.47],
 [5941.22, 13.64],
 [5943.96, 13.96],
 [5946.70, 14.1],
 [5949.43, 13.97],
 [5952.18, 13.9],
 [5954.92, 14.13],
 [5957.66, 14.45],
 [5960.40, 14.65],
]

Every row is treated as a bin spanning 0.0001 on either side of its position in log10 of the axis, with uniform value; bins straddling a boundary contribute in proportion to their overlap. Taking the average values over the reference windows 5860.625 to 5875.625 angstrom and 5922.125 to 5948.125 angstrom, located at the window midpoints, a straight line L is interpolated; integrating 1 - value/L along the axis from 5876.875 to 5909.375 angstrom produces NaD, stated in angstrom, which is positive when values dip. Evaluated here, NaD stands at 1.9 angstrom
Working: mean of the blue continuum 12.8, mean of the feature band 12.3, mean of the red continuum 13.7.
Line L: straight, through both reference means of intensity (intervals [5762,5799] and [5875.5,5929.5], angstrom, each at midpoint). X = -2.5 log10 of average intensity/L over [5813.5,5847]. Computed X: -0.053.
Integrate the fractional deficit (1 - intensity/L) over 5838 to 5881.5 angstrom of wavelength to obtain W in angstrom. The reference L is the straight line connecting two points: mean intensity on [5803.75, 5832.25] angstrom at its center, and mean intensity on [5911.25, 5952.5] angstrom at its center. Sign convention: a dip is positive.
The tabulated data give 1.8 angstrom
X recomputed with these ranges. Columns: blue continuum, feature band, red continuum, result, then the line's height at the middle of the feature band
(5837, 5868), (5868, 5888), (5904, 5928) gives 0.14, 13.7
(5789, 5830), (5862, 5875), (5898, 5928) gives 0.09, 13.9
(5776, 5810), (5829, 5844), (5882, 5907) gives -0.03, 13.3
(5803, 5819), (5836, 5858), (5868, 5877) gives -0.06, 13.5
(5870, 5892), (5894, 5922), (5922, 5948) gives -0.05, 12.7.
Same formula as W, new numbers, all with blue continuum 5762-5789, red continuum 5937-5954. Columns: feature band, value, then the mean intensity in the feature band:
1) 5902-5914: 0.04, 13.7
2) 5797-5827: -2.04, 14.6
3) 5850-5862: -0.36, 14.1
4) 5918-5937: 0.45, 13.5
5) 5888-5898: 1.70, 11.4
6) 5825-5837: 0.00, 13.7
